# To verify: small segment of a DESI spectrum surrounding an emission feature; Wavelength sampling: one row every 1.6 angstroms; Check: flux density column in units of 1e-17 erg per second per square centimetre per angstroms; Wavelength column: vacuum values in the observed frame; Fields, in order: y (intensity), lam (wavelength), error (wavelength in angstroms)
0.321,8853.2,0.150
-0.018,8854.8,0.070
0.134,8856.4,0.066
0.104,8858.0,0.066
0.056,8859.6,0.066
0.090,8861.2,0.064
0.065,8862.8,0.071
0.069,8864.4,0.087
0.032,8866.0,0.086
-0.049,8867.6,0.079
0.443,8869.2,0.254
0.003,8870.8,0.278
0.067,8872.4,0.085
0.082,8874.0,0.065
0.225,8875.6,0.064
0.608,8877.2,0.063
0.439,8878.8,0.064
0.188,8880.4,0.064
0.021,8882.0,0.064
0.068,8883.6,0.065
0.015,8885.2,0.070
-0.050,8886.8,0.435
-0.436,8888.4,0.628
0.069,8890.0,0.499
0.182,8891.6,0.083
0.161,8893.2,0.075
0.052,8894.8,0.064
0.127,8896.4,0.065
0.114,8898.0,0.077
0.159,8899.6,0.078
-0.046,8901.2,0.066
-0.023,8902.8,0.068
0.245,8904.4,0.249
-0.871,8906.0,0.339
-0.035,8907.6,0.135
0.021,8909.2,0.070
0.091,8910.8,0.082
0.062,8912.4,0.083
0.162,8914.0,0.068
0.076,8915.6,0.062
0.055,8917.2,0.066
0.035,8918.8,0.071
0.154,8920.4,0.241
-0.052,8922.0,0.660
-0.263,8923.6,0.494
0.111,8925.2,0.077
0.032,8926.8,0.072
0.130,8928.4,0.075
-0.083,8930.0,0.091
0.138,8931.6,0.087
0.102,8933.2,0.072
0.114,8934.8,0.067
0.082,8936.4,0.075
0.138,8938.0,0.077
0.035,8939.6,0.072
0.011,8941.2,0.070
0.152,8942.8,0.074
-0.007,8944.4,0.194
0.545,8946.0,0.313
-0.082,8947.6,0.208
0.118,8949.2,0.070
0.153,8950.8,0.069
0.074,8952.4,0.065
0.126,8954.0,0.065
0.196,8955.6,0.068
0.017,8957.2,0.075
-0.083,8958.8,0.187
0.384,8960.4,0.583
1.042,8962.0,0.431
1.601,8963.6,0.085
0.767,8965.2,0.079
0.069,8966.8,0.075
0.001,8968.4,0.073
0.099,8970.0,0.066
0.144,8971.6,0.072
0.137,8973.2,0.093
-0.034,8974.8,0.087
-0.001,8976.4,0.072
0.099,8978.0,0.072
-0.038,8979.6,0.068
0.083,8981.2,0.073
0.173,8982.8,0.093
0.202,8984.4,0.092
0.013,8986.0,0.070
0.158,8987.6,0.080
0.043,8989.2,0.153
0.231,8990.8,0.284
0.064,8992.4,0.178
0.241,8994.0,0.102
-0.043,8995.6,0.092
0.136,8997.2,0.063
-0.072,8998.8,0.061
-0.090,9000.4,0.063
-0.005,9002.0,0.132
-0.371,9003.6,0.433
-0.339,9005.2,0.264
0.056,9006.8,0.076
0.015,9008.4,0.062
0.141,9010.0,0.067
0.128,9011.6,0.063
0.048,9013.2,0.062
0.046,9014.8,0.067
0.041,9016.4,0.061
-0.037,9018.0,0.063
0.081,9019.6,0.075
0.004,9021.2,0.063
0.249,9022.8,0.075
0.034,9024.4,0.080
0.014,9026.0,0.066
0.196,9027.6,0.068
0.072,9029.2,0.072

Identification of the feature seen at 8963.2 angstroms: [O III]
